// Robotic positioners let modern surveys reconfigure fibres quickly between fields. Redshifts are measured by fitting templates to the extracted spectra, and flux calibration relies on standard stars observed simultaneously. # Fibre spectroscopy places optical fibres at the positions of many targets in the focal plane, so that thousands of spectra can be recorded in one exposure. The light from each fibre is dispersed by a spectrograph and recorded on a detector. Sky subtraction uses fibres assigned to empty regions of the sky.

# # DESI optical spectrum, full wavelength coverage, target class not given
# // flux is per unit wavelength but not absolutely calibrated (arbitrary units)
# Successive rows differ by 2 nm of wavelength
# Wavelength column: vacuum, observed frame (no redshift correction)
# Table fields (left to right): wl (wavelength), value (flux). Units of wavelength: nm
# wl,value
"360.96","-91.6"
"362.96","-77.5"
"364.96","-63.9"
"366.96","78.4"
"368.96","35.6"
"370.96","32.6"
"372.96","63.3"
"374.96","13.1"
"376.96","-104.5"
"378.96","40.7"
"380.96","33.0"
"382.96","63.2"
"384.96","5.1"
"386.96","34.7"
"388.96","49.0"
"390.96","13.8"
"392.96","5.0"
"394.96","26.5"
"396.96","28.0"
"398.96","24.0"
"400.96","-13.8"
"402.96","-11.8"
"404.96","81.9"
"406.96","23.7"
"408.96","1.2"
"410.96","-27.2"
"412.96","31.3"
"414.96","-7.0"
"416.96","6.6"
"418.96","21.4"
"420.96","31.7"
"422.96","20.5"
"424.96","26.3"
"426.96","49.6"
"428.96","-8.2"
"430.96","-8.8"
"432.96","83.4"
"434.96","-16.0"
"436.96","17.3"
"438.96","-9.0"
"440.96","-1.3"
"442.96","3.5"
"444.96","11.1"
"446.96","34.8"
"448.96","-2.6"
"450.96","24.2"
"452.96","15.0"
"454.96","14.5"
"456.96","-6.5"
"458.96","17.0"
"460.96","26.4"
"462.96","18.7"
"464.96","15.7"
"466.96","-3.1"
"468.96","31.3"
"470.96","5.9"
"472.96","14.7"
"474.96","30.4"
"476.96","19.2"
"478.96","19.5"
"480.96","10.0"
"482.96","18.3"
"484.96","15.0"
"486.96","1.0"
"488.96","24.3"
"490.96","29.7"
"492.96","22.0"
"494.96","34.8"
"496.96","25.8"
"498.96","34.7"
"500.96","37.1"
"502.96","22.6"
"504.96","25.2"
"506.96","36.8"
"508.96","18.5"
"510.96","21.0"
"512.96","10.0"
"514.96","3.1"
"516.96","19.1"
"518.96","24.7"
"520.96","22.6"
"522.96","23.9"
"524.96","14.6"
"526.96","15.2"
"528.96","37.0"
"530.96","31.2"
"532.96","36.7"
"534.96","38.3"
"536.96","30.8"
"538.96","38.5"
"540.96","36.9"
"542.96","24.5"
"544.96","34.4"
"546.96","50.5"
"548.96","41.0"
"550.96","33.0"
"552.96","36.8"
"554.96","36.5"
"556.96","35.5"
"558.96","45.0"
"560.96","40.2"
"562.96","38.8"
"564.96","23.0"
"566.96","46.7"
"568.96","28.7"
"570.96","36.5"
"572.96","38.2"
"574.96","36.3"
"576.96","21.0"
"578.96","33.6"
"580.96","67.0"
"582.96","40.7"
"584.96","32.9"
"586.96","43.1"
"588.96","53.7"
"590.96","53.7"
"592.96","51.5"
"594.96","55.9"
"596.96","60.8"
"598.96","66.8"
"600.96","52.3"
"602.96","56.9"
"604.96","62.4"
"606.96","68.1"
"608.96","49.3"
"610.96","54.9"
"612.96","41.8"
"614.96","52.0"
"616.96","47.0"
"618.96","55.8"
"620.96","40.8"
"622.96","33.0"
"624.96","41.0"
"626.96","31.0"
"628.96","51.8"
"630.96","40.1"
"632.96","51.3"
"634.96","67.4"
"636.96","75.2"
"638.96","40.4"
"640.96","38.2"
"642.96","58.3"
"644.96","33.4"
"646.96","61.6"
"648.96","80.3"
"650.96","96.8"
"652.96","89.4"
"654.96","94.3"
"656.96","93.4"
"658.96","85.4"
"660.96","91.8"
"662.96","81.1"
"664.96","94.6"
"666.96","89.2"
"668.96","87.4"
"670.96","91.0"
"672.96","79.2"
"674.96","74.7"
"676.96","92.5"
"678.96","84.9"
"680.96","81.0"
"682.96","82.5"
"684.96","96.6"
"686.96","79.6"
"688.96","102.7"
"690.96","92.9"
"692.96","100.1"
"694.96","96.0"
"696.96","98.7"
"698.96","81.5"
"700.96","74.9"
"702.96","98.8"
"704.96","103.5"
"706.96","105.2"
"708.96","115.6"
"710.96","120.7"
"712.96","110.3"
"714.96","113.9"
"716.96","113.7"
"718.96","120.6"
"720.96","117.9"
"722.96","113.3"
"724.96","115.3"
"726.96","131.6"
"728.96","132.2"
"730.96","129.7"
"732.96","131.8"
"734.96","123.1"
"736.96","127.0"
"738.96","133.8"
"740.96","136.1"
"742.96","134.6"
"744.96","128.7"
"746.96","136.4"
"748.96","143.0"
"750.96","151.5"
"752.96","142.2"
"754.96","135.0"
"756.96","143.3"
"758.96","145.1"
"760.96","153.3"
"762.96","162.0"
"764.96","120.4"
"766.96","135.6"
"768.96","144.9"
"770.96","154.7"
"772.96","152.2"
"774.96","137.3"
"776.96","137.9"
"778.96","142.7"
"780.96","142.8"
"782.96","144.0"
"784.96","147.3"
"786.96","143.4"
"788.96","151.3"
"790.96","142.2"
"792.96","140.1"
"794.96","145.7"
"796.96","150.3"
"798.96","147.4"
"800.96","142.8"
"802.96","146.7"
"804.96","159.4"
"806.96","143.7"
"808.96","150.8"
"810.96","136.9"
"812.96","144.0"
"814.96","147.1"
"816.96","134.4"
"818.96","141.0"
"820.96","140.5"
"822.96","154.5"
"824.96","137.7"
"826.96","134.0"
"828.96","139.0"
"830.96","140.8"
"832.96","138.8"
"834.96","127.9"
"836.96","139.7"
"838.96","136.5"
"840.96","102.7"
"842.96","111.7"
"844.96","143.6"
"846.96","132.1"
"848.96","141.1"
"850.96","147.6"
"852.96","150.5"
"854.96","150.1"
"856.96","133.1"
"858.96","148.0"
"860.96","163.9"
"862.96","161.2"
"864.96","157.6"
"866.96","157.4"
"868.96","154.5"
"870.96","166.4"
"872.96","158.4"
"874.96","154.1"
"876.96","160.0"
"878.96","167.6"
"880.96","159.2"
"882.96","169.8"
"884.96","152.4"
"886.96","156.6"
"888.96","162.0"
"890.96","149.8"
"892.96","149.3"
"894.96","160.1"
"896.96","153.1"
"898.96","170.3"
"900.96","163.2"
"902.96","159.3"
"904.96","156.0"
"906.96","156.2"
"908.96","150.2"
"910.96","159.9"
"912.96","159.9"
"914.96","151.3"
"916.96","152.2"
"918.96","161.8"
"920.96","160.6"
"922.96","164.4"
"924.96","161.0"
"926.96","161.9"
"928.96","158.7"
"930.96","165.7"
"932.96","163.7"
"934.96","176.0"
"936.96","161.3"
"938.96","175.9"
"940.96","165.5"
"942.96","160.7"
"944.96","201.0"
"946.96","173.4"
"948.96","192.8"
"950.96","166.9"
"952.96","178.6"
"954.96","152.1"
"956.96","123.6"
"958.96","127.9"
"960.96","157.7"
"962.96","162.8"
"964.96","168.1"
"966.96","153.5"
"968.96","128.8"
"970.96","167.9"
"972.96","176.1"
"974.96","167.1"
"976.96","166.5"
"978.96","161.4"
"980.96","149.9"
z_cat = 0.626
